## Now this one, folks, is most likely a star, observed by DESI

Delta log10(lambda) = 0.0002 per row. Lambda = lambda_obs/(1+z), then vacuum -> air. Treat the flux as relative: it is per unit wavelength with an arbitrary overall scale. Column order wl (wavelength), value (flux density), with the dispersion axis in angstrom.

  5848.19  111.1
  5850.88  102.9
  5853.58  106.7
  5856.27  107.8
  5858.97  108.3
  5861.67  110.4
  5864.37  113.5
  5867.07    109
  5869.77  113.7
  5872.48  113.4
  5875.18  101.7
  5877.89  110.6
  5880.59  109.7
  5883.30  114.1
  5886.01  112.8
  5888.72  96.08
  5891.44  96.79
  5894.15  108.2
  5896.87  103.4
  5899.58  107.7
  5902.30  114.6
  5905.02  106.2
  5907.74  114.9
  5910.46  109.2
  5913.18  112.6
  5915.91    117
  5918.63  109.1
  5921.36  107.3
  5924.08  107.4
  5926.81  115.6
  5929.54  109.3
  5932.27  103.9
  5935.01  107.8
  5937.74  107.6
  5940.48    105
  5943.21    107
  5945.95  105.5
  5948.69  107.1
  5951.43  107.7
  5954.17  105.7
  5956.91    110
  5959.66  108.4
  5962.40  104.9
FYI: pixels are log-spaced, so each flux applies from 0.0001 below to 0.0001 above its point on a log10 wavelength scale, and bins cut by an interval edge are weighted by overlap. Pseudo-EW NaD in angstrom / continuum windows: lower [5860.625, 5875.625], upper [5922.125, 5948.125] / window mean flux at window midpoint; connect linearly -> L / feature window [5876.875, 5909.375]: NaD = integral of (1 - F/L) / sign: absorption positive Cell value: 0.51 angstrom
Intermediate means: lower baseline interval 111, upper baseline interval 108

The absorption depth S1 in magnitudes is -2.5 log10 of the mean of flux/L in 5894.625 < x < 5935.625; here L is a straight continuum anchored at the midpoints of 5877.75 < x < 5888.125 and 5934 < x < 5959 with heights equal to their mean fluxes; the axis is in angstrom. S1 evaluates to -0.008 mag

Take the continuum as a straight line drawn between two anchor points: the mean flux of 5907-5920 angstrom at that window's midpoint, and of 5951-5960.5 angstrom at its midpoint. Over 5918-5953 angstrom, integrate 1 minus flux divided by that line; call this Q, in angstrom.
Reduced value 0.8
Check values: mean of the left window 112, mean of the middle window 108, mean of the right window 108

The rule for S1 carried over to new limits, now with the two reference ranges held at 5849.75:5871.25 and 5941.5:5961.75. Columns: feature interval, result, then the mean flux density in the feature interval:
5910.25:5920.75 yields -0.039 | 112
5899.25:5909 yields -0.029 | 111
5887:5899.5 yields 0.065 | 102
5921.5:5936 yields -0.010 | 109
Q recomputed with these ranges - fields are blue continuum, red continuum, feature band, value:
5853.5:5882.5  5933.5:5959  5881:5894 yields 0.4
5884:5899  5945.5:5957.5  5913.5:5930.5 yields -0.9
